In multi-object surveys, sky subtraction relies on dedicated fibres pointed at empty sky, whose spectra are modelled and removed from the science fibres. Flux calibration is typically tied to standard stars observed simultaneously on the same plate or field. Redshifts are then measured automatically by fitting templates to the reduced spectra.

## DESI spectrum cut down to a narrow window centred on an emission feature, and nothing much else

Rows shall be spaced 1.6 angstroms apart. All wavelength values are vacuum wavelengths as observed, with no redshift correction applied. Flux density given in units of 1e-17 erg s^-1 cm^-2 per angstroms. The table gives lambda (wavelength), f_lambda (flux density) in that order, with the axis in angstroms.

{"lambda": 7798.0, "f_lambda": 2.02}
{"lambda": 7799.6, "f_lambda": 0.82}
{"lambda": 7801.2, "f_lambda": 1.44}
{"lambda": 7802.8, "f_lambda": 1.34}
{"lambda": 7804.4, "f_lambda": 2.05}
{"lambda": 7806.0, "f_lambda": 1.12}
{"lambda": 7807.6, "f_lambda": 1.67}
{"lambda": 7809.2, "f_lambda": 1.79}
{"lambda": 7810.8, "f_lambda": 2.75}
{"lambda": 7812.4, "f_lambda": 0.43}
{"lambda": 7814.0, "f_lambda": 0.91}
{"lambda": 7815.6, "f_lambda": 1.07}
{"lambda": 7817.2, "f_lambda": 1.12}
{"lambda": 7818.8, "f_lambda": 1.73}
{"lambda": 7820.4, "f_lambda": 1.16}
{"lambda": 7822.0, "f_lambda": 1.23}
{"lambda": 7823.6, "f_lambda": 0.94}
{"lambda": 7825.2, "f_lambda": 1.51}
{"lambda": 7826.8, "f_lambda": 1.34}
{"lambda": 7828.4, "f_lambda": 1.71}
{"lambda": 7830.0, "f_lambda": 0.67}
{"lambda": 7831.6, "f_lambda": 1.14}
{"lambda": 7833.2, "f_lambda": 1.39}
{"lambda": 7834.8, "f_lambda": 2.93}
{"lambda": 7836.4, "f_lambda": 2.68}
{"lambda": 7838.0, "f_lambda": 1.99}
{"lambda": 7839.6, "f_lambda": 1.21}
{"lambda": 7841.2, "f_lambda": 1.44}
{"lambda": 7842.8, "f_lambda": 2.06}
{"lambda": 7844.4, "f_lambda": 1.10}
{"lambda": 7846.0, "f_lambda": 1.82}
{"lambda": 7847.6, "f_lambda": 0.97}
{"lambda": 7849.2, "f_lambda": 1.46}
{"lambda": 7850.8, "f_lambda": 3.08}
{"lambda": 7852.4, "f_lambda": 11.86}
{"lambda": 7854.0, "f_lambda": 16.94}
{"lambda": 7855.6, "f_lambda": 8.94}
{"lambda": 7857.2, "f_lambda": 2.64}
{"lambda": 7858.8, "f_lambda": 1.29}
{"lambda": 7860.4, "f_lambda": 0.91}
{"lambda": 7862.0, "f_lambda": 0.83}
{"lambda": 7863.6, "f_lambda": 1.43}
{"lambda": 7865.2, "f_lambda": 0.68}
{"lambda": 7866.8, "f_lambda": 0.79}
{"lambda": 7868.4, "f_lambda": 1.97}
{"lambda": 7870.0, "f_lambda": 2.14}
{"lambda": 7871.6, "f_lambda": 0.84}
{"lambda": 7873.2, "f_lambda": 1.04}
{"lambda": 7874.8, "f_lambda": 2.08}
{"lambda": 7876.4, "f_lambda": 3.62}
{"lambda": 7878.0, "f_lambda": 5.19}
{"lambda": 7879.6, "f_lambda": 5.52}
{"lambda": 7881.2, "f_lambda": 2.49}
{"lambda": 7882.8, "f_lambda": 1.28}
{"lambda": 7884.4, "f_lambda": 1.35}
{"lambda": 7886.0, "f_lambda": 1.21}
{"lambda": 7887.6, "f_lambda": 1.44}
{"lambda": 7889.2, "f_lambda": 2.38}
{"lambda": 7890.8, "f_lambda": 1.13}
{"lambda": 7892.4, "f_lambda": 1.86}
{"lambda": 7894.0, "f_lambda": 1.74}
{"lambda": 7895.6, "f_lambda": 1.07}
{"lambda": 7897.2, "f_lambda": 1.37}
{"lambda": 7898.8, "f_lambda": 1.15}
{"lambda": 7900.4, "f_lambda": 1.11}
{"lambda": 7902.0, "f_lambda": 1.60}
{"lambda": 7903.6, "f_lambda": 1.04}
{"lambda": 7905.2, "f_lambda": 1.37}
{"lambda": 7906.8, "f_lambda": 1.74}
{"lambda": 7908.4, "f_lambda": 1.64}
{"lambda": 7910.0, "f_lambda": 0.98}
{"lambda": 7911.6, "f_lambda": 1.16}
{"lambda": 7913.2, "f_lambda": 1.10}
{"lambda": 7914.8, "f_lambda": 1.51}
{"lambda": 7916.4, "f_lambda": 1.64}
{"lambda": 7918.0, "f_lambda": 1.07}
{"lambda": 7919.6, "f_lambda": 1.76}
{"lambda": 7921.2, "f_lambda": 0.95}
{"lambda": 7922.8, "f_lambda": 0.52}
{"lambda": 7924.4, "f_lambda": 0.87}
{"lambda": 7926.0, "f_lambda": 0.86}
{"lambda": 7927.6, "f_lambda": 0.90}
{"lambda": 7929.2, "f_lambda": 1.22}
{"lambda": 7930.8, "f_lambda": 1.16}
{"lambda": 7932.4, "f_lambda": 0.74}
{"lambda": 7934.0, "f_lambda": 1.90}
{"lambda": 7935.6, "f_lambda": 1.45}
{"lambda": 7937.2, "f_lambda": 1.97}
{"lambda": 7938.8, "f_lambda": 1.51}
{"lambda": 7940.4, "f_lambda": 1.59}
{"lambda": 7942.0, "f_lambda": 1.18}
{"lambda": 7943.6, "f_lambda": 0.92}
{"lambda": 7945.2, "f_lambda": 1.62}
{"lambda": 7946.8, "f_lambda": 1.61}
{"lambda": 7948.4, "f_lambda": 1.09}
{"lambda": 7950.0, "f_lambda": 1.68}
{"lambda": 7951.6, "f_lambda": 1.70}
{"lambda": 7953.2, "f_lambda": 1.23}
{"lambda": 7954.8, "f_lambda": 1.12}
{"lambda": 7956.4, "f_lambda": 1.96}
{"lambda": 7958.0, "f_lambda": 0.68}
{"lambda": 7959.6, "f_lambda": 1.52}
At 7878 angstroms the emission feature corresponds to [N II]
